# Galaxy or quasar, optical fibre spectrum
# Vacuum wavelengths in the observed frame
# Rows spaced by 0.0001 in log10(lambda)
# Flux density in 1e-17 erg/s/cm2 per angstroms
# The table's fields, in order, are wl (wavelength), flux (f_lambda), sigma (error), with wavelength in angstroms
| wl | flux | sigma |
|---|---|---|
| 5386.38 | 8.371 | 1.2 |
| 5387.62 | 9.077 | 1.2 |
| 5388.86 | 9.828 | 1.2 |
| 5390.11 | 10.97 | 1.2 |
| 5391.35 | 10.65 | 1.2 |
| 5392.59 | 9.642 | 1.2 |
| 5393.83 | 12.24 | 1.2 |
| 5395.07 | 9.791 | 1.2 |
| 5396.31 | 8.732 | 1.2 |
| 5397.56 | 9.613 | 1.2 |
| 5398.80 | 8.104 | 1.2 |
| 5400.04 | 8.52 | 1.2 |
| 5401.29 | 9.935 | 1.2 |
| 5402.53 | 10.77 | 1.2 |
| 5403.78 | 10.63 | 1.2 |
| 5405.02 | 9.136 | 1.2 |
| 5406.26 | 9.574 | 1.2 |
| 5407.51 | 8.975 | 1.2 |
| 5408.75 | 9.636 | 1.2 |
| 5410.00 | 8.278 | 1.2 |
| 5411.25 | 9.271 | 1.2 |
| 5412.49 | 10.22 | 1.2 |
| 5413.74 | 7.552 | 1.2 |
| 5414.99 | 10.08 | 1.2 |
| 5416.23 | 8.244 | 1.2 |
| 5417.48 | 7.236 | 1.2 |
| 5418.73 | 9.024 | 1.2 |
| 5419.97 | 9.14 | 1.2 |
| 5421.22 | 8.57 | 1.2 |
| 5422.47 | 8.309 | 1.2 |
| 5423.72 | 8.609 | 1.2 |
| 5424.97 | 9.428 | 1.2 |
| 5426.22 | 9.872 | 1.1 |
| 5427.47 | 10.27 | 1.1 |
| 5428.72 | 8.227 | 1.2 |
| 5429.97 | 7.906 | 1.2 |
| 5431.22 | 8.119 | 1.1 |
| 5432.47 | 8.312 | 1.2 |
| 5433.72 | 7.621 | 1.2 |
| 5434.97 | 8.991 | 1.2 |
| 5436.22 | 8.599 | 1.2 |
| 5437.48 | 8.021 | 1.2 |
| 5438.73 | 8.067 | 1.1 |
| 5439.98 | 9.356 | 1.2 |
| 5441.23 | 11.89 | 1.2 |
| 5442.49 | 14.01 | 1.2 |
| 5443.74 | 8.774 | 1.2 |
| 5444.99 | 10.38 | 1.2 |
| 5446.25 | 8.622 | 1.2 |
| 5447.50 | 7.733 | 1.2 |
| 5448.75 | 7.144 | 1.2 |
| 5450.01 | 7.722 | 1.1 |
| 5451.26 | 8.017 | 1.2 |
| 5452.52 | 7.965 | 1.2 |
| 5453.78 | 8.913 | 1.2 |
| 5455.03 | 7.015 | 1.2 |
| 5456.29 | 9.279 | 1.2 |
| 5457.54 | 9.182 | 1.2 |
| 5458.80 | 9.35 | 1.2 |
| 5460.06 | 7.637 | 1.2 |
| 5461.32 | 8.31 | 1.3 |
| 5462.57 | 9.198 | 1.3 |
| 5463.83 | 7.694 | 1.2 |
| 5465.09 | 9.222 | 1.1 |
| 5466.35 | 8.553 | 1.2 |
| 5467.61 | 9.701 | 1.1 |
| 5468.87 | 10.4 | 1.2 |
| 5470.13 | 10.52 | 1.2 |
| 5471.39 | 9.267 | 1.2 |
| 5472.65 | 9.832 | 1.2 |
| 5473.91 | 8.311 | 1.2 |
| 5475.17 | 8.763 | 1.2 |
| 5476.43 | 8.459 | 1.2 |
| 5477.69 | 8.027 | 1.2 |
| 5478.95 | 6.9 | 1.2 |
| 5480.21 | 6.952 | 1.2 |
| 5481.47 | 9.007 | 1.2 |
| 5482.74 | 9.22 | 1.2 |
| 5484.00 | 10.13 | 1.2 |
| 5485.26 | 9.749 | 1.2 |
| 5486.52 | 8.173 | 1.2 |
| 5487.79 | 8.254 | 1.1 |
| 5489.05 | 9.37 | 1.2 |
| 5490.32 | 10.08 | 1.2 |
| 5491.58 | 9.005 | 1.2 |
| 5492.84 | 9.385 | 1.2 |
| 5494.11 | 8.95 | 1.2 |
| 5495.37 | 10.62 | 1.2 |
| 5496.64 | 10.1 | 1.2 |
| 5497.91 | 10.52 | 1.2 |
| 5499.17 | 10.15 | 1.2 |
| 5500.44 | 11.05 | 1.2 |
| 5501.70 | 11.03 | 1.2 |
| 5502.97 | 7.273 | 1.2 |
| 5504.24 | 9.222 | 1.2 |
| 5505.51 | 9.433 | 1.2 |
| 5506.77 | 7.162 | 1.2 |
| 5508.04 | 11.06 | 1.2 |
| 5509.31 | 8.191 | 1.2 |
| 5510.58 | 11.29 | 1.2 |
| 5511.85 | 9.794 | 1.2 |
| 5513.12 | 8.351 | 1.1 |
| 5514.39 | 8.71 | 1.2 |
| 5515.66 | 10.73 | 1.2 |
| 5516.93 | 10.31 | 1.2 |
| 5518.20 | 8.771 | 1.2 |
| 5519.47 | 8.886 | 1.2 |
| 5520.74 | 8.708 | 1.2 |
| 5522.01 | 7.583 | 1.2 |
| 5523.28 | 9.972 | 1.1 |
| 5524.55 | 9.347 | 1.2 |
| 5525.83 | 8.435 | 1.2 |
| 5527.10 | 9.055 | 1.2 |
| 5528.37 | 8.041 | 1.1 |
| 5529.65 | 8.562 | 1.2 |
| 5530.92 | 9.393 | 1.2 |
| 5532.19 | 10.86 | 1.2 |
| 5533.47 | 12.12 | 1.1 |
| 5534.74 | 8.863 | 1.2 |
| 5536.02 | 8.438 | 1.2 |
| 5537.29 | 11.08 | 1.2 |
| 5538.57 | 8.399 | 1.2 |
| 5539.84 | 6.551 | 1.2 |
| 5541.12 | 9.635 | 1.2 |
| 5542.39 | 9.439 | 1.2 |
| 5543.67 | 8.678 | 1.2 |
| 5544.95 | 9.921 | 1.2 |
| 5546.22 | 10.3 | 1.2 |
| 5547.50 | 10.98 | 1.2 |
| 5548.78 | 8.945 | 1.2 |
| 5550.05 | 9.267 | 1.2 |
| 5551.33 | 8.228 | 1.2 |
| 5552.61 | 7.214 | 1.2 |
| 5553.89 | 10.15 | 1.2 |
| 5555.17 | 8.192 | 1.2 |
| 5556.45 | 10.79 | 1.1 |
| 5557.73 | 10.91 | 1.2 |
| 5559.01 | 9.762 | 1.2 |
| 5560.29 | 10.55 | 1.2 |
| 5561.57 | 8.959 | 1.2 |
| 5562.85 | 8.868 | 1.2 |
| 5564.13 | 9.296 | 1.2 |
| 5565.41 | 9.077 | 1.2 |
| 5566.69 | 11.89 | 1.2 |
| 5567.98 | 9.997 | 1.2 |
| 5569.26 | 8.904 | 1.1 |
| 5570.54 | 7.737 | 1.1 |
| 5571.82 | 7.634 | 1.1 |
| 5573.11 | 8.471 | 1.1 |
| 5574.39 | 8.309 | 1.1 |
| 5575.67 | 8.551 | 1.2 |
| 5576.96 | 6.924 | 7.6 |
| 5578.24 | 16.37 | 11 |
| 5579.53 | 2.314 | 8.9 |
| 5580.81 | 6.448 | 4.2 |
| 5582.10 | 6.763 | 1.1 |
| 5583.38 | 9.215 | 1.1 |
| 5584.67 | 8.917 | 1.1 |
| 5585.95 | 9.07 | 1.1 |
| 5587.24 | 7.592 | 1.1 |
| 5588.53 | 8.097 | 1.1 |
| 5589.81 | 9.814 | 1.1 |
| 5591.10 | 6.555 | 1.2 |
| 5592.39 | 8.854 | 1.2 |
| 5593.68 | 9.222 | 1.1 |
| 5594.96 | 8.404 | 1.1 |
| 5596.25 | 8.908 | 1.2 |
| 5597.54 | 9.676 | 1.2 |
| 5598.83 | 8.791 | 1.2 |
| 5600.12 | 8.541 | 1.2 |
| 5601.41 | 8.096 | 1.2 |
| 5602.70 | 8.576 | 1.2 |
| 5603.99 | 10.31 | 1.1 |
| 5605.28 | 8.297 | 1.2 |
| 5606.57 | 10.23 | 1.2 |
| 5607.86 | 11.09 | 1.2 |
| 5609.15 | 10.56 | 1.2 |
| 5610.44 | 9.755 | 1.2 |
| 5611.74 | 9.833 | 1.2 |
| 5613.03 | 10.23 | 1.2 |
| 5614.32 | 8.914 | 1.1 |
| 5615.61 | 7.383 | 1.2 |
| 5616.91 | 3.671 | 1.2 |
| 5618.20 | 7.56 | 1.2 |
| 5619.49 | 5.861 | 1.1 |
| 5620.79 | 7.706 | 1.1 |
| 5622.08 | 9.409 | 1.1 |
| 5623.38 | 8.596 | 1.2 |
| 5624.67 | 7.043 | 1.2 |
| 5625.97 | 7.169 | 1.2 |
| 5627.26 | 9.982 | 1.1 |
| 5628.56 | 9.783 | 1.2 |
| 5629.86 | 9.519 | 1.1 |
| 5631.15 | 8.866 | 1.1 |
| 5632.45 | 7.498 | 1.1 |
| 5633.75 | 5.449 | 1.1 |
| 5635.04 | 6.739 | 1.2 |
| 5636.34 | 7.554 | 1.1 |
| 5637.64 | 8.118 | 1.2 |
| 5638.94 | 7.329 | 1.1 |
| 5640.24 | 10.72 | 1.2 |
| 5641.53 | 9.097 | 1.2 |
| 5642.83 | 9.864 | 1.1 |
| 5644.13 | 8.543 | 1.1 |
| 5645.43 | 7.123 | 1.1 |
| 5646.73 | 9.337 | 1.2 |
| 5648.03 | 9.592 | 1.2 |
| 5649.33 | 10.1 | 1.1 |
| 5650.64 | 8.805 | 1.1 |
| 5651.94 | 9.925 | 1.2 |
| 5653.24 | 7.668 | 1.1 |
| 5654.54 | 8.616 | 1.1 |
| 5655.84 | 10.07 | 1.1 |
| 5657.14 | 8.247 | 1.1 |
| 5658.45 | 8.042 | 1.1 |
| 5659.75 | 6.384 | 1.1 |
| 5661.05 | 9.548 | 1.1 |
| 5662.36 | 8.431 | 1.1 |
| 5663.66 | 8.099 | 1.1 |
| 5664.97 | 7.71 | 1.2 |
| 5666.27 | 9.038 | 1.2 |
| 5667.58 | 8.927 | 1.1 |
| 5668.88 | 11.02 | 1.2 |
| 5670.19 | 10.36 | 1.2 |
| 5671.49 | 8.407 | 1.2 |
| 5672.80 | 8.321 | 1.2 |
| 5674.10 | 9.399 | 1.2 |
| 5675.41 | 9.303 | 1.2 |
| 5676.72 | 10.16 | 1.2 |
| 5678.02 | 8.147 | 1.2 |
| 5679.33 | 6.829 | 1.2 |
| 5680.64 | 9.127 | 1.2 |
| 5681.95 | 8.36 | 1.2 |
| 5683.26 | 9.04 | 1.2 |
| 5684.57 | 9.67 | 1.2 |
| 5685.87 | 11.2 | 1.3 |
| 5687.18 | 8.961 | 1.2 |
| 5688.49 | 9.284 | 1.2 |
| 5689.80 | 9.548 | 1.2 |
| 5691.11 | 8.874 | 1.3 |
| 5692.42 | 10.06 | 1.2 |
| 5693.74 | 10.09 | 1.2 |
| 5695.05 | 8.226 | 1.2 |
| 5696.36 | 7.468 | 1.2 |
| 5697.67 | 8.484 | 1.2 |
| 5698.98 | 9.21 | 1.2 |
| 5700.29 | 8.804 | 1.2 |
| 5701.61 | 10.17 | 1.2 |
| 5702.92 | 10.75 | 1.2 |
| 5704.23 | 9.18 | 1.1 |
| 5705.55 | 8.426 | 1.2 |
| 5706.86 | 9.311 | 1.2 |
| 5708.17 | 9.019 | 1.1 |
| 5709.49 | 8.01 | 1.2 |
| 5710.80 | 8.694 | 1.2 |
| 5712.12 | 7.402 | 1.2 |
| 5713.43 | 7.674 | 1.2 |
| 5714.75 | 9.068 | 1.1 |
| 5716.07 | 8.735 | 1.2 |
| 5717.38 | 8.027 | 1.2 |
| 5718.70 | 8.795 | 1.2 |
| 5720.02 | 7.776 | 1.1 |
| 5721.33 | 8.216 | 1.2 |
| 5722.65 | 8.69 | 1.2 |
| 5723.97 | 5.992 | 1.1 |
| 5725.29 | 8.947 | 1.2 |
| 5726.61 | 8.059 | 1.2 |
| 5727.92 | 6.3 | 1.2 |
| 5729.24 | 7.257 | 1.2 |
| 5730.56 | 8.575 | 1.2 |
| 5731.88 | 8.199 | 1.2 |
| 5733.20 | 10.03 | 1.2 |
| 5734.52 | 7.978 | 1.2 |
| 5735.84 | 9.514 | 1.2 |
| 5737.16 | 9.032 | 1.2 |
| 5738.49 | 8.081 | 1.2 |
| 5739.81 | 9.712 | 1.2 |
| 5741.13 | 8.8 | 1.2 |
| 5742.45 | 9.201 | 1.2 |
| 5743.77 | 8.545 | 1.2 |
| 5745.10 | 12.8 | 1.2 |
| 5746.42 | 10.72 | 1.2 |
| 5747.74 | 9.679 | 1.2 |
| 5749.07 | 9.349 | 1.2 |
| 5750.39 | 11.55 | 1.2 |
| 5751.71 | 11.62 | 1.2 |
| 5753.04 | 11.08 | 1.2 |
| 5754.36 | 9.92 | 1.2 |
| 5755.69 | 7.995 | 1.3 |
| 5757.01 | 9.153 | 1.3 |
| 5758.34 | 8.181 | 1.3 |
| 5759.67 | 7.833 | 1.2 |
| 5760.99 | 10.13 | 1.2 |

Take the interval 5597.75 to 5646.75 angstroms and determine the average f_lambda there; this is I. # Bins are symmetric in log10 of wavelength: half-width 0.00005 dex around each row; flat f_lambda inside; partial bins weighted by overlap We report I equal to 8.5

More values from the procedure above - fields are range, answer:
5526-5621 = 8.93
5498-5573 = 9.35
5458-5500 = 9.09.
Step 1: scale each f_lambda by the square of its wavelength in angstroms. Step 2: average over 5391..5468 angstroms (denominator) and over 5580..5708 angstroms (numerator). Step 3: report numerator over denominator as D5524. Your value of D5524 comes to 1.0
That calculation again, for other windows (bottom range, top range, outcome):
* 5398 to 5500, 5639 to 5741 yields 1.06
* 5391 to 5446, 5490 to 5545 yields 1.05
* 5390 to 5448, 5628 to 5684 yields 1.02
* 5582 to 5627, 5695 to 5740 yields 1.03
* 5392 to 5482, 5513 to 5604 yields 1.05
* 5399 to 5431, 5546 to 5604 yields 1.04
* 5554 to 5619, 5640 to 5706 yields 1.05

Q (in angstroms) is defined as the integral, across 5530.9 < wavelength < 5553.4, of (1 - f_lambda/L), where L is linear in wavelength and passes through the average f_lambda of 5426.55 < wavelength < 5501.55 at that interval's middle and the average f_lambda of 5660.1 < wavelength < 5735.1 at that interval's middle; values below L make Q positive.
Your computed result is -1.1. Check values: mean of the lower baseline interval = 9.02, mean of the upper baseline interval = 8.75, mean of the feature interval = 9.35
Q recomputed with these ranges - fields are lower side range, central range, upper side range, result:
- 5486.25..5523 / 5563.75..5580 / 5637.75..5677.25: 0.4 angstroms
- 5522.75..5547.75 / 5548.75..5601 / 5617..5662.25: 0.9 angstroms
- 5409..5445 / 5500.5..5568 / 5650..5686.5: -3.1 angstroms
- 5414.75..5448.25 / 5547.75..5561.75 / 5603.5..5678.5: -1.0 angstroms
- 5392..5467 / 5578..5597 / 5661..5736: 1.2 angstroms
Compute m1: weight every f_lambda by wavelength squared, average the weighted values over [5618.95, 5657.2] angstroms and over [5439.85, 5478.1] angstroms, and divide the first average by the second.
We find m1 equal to 1.01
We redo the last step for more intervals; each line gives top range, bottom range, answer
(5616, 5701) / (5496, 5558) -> 0.96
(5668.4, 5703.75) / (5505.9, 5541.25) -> 1.06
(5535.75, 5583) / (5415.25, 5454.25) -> 1.07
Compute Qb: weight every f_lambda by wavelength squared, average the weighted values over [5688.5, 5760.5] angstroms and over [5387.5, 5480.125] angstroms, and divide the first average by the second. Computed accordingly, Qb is 1.10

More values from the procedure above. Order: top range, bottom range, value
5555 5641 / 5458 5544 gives 0.98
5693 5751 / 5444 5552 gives 1.05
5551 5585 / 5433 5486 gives 1.04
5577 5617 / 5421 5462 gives 1.05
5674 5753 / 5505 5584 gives 1.04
